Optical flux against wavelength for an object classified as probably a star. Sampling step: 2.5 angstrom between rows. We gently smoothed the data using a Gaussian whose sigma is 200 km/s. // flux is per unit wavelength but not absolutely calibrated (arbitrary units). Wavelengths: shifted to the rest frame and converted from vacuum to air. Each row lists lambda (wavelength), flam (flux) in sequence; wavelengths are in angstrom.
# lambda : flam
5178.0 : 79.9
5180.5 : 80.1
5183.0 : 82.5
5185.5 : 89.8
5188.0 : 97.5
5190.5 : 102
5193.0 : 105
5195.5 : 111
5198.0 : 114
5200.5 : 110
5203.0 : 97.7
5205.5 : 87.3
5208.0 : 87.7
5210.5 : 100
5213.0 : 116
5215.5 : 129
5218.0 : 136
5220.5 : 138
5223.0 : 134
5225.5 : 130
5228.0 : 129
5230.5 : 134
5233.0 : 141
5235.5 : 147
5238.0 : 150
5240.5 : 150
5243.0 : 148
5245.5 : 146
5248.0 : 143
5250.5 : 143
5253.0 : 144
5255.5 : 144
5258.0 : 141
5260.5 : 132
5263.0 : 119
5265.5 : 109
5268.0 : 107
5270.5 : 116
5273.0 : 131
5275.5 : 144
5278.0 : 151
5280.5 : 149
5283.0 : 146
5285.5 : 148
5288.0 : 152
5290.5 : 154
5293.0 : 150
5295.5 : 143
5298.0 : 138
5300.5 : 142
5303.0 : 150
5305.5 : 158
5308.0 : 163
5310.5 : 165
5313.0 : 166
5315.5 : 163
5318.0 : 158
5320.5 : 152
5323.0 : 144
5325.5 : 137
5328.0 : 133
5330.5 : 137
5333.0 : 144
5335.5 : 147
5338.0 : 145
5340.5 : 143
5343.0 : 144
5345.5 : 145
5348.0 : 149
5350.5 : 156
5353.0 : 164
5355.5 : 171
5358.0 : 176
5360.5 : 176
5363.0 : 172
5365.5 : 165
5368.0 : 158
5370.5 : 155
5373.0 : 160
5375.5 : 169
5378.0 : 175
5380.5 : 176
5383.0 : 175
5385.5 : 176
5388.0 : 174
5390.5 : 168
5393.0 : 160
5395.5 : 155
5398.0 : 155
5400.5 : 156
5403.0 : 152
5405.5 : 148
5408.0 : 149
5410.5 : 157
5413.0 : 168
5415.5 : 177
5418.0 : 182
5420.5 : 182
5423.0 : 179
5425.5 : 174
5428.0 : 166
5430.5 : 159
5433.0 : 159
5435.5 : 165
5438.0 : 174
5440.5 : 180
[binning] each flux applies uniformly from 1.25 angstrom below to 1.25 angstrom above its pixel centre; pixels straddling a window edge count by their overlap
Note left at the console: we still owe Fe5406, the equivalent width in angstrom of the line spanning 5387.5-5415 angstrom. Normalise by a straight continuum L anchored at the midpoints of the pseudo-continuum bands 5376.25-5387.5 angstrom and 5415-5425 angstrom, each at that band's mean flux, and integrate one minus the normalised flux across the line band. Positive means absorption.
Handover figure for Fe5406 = 2.9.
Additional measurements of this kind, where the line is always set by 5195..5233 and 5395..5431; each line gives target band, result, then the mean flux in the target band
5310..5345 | -0.9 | 148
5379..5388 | -1.0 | 175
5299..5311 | -1.3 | 155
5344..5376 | -2.2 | 162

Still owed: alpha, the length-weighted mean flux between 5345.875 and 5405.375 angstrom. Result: 164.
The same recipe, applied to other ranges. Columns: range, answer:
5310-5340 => 149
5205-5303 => 135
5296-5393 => 158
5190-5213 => 102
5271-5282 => 142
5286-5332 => 150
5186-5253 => 124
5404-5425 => 168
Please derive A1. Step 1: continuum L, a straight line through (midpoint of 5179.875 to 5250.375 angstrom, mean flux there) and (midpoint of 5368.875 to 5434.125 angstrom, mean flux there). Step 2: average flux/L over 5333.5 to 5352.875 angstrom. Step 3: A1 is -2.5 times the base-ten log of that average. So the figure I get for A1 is 0.02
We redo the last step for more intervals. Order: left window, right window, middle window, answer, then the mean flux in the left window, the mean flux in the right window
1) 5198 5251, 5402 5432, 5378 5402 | -0.038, 128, 166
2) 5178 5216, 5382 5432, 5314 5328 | -0.084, 99.4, 166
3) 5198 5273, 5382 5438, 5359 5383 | -0.072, 128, 165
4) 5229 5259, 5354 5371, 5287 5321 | 0.017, 144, 168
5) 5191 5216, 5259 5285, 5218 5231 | -0.180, 105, 131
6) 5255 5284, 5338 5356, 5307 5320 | -0.136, 132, 152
